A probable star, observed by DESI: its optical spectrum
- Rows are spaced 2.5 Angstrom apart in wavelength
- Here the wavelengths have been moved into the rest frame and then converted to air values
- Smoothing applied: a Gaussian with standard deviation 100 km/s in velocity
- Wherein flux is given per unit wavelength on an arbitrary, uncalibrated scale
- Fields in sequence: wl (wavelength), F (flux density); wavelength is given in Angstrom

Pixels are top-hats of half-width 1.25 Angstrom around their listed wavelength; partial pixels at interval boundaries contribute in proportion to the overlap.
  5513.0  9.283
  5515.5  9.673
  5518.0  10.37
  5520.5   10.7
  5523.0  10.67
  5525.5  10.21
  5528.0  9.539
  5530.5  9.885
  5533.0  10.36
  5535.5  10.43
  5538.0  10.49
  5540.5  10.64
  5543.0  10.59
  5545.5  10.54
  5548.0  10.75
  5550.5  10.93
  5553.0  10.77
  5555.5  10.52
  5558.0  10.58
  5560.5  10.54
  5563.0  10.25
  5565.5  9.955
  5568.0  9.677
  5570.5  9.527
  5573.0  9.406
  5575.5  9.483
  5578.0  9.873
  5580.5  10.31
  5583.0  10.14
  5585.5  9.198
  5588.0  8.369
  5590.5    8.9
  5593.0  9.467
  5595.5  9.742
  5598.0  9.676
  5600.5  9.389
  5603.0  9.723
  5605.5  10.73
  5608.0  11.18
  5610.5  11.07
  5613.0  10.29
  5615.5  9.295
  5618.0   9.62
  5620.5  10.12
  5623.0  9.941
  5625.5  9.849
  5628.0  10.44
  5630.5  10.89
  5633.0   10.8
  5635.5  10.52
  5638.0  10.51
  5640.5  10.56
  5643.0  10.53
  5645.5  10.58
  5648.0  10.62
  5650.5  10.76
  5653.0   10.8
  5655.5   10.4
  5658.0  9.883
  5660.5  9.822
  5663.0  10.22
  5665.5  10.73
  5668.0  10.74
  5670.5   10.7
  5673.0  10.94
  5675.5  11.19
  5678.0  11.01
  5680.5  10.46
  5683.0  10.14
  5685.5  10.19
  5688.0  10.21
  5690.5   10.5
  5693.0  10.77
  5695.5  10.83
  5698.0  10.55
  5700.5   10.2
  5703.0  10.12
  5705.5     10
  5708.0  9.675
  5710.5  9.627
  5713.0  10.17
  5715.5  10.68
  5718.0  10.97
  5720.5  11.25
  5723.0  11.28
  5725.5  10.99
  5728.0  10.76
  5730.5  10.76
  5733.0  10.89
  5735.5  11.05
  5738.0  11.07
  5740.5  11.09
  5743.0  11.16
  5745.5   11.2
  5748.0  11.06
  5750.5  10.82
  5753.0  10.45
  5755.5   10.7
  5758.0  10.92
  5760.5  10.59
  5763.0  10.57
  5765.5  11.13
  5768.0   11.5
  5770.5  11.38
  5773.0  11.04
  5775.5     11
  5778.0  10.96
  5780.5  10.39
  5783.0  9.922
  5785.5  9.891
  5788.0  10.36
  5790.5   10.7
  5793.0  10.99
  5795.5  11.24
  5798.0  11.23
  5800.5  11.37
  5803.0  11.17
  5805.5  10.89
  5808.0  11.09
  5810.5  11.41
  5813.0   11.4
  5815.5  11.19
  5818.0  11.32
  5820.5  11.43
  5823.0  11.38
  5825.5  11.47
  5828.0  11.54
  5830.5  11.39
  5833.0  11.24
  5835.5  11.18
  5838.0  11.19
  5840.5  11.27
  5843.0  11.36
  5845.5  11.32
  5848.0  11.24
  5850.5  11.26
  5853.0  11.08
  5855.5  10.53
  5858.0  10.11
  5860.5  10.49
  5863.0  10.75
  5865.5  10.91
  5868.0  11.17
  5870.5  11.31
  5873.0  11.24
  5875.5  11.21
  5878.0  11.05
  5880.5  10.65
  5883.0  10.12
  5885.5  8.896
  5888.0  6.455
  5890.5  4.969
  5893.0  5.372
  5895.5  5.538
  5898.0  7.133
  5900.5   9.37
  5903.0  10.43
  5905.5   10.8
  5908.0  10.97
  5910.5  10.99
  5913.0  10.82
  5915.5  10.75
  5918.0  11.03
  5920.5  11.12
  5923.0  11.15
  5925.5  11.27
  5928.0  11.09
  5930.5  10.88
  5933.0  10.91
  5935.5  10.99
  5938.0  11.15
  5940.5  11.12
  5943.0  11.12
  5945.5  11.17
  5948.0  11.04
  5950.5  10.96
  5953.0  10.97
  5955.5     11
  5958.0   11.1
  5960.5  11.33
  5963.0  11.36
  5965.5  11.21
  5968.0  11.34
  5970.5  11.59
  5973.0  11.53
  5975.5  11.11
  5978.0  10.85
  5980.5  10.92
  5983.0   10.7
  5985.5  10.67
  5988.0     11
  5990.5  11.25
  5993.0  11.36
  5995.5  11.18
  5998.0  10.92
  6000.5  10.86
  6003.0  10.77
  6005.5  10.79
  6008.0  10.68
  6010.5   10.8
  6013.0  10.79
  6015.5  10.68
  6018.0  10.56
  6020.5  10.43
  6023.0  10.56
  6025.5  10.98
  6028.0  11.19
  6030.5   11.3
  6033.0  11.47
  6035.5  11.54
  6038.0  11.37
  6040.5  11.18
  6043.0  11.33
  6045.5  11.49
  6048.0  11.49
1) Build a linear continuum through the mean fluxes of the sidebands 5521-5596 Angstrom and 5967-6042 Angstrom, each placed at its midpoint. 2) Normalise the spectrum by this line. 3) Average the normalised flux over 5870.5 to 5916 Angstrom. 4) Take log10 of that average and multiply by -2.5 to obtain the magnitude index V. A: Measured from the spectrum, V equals 0.16 mag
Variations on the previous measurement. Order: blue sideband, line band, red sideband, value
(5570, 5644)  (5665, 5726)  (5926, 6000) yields -0.03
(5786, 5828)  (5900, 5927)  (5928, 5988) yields 0.03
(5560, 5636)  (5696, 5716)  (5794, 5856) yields 0.05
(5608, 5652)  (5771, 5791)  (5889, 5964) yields -0.02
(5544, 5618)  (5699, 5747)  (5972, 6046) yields -0.04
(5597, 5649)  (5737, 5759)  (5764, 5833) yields -0.01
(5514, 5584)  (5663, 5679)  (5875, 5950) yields -0.07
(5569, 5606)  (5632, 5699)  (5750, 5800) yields -0.05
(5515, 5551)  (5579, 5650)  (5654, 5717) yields 0.03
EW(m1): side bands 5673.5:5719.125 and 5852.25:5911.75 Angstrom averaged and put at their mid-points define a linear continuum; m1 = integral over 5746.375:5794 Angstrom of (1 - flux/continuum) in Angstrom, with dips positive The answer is -3.1 Angstrom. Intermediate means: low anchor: 10.4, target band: 10.8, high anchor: 9.64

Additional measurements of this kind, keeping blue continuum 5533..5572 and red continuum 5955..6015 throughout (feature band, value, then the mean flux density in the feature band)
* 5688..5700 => 0.03 Angstrom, 10.6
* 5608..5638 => 0.58 Angstrom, 10.3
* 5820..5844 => -1.17 Angstrom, 11.3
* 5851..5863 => 0.26 Angstrom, 10.6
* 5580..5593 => 1.39 Angstrom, 9.34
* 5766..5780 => -0.52 Angstrom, 11.1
